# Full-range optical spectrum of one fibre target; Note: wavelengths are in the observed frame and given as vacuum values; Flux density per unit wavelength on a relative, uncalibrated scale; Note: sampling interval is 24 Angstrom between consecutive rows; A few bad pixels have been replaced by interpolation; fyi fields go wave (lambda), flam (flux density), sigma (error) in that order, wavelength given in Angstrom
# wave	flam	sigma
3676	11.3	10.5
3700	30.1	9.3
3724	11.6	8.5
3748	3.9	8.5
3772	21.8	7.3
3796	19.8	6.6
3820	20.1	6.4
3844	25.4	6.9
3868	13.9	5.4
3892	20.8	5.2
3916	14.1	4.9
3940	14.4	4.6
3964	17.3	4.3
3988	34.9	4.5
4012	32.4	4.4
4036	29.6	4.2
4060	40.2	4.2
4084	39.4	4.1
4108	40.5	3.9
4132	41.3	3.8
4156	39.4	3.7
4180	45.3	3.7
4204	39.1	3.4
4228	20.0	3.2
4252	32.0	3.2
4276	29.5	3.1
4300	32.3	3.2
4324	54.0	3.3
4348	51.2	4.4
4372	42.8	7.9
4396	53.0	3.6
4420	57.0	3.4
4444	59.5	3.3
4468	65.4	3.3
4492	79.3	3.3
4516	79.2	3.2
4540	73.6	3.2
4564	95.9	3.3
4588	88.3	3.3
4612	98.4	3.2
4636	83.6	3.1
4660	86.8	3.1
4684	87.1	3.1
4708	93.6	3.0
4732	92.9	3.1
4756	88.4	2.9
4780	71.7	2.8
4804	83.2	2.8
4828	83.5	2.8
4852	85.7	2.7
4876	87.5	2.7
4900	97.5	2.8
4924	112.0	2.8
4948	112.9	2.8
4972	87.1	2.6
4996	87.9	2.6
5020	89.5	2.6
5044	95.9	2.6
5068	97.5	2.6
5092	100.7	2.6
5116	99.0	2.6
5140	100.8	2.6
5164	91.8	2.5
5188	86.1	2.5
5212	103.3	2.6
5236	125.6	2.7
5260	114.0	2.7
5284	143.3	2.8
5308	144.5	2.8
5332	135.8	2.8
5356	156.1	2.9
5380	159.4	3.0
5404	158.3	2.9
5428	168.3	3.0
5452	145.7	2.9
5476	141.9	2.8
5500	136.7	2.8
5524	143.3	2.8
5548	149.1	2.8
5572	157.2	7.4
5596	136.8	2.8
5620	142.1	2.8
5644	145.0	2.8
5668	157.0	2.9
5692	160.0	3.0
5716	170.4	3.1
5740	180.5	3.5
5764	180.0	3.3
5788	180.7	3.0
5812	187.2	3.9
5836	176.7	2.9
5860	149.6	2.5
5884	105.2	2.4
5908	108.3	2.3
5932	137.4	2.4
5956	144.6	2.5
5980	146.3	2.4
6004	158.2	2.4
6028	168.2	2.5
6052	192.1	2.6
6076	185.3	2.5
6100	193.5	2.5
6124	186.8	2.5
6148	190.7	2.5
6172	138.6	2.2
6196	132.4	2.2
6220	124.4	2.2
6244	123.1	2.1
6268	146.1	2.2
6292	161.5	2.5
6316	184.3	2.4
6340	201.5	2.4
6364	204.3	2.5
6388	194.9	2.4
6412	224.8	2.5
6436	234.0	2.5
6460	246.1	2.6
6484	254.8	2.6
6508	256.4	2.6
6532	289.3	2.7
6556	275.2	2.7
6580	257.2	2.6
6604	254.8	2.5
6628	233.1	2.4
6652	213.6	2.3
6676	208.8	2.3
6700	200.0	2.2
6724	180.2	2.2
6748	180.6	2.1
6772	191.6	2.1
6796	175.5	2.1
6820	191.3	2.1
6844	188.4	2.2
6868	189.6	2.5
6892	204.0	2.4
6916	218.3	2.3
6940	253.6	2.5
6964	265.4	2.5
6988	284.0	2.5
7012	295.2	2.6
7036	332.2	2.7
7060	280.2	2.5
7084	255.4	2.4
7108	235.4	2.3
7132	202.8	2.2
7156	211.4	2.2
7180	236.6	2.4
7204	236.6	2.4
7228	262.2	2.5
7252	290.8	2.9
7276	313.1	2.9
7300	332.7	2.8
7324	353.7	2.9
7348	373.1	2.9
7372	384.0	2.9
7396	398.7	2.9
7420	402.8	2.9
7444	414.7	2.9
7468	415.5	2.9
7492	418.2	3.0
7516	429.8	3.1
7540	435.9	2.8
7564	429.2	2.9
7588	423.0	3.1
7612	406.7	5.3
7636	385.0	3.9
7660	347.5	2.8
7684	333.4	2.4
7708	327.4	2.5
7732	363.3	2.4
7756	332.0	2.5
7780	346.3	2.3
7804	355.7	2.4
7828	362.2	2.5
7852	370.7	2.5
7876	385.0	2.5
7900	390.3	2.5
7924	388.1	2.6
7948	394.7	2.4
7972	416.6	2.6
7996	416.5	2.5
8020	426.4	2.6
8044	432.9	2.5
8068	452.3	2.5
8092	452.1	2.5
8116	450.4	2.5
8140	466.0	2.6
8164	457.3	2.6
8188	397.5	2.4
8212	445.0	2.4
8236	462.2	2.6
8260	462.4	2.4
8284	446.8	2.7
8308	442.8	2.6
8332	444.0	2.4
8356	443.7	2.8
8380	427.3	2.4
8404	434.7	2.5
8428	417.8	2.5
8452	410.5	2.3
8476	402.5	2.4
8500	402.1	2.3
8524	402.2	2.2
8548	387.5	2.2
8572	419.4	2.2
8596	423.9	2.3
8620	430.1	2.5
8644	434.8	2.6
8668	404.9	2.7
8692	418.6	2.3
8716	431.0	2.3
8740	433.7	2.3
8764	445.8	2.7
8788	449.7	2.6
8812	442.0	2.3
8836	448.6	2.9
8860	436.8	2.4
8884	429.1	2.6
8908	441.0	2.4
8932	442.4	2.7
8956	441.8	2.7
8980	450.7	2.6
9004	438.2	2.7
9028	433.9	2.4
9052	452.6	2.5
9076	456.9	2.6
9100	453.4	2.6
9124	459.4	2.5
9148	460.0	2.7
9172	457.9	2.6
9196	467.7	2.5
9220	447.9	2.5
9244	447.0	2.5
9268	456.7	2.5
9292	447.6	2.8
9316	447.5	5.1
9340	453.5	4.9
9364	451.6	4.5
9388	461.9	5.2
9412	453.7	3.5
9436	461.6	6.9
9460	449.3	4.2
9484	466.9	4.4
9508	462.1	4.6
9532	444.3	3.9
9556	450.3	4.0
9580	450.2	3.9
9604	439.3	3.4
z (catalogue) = 0.000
